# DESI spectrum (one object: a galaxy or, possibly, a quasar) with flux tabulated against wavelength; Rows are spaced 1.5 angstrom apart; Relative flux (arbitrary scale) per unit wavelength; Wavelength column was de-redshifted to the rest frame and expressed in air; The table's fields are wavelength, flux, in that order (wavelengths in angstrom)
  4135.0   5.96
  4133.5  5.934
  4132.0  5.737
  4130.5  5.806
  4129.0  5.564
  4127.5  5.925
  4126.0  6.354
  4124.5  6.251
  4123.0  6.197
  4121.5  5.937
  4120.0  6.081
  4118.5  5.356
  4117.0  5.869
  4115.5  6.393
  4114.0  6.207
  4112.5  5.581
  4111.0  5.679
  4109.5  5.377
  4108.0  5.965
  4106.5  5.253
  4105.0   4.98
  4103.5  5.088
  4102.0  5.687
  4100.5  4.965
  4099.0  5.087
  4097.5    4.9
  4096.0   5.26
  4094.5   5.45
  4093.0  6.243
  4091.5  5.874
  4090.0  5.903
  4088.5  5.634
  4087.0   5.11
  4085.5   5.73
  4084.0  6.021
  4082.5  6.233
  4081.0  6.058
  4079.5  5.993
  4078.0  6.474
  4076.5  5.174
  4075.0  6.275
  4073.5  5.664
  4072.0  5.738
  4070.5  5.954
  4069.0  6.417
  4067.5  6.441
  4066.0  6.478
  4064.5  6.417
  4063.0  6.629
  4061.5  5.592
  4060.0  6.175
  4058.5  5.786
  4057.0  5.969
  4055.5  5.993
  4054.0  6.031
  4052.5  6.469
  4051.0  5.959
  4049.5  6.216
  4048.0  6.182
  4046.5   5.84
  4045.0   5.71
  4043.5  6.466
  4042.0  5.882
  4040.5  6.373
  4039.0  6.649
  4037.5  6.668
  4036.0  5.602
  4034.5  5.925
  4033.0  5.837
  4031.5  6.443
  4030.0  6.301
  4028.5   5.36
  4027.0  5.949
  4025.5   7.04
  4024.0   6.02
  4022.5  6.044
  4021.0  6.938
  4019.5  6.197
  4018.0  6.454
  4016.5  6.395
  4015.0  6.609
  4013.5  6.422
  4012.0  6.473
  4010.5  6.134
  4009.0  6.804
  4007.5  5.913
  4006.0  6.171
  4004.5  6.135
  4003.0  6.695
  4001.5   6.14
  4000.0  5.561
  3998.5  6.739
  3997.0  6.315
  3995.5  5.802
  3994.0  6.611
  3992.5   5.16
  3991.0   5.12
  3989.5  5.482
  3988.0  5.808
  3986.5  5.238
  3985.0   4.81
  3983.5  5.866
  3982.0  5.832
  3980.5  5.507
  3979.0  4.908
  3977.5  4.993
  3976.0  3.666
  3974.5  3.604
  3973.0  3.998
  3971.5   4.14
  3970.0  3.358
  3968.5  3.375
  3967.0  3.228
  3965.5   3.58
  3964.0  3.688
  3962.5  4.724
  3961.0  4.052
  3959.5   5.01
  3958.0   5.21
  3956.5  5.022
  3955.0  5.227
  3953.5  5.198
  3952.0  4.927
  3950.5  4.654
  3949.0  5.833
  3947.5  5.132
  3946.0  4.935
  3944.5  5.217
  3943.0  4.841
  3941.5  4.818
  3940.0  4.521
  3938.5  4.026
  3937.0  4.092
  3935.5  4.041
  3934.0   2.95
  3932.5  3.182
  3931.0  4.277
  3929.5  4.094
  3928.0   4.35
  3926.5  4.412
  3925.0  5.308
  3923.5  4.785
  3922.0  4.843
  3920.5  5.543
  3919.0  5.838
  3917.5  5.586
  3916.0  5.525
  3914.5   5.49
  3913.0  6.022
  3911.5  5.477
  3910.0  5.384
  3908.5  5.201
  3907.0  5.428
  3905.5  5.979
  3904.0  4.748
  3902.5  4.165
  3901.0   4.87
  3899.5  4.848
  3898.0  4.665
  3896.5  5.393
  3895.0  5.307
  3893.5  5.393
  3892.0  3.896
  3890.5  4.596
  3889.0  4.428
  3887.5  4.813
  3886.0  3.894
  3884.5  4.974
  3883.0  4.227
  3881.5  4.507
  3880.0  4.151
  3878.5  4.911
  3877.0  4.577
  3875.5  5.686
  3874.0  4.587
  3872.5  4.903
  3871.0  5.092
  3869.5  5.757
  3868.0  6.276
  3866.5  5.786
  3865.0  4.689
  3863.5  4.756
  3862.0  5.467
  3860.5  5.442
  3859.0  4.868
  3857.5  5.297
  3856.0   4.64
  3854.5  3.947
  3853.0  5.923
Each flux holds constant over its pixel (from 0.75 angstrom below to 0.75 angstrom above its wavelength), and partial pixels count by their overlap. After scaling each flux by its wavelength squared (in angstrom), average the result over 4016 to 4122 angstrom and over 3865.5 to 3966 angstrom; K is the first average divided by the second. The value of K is 1.32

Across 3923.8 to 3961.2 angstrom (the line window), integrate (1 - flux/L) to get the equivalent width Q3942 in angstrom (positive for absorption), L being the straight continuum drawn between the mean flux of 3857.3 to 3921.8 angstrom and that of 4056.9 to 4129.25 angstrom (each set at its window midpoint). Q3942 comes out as 4.61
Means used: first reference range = 5.08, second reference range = 5.82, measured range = 4.62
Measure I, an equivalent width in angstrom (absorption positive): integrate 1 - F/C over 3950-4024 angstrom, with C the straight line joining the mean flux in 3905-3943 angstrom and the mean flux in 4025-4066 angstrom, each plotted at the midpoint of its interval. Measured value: 2.4 angstrom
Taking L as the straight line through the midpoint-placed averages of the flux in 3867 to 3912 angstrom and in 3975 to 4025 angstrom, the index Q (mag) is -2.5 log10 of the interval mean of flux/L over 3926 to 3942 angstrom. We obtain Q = 0.30 mag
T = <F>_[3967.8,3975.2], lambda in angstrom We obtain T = 3.7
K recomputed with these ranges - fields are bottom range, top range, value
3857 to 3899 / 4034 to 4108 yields 1.31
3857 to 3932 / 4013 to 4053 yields 1.33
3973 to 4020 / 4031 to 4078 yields 1.09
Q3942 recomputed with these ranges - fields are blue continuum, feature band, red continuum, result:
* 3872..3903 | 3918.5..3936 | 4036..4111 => 1.8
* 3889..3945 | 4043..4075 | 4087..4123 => -4.1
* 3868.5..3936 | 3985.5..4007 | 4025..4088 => -1.2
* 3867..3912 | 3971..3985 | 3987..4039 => 2.6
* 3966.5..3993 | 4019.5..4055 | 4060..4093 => -4.6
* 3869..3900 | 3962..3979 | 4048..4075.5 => 4.8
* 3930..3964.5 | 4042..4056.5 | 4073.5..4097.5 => -1.6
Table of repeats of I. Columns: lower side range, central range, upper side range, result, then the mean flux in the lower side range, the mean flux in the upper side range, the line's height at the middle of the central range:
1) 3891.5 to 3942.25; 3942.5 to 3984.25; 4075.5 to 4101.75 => 3.5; 4.84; 5.66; 5.06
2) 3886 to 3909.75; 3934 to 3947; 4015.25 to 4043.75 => 2.1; 4.89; 6.24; 5.33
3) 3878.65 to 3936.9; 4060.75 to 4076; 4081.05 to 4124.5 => -1.8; 4.8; 5.66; 5.51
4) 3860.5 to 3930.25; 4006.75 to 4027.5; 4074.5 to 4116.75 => -3.8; 5.02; 5.66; 5.41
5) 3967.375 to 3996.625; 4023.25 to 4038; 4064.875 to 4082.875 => -1.5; 4.91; 6.08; 5.53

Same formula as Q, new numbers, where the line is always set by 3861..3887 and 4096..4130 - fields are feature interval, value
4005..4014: -0.18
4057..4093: -0.08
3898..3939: 0.06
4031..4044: -0.14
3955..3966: 0.15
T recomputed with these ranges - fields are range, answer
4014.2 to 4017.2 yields 6.5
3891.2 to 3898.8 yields 4.93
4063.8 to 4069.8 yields 6.43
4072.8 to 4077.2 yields 5.71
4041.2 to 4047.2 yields 5.98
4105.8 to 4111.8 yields 5.57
